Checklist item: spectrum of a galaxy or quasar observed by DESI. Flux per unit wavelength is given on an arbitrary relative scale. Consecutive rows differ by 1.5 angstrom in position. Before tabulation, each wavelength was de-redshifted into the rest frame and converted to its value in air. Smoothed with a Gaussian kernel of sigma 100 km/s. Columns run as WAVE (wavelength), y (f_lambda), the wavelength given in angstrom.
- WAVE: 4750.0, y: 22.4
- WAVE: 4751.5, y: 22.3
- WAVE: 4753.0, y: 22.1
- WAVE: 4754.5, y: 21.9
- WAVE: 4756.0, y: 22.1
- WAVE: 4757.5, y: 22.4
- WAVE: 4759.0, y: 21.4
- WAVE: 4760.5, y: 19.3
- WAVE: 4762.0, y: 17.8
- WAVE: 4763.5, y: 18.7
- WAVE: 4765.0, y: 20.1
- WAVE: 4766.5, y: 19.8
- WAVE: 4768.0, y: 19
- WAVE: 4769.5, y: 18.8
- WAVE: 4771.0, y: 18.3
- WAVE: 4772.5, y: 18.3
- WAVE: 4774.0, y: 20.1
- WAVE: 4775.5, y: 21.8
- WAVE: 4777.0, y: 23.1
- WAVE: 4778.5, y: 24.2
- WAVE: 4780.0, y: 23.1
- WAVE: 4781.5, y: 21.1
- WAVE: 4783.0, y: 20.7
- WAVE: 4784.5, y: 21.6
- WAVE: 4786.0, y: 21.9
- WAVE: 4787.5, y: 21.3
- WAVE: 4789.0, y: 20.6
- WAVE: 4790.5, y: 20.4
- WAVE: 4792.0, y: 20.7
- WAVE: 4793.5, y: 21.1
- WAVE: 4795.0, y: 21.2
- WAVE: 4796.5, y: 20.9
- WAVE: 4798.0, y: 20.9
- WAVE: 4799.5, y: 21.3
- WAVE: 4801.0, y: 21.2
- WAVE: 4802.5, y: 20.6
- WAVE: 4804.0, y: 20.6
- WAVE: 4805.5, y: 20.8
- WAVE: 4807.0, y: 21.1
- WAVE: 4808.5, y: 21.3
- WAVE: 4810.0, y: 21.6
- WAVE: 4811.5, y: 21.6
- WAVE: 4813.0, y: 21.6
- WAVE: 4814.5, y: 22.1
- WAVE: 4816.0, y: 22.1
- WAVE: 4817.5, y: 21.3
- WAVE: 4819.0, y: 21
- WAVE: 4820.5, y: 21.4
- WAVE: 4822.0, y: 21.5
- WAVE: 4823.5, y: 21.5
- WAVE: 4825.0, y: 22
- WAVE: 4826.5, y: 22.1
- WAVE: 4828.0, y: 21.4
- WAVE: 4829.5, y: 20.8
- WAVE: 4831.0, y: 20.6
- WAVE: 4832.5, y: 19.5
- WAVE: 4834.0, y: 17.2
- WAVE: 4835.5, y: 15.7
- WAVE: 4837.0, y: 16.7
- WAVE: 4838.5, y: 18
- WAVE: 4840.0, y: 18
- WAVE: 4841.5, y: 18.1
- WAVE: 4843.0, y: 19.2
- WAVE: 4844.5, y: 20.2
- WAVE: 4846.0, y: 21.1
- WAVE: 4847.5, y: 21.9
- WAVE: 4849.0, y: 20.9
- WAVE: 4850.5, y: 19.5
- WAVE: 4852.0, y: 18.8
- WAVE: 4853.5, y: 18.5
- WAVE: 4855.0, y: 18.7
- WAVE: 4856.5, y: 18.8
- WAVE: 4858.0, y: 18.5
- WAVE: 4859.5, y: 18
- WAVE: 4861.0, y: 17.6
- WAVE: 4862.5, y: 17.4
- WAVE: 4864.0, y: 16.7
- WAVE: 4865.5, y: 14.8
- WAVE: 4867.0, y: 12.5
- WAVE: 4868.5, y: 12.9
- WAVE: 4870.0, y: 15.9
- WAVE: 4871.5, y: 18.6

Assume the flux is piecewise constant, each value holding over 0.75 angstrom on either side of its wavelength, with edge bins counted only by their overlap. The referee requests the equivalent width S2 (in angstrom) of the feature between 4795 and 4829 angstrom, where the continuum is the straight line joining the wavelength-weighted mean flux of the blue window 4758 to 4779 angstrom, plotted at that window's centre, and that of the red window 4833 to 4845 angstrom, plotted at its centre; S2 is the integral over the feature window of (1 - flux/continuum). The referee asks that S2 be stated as -4.8 angstrom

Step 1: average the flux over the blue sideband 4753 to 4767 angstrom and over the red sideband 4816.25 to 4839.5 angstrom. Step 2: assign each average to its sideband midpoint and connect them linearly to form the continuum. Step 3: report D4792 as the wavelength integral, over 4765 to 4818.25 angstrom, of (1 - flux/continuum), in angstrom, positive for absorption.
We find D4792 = -1.91 angstrom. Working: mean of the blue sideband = 20.5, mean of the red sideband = 20.1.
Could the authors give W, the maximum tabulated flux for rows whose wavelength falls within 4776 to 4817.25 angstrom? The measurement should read 24.2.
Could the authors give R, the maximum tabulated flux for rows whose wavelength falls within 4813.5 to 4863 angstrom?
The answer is 22.1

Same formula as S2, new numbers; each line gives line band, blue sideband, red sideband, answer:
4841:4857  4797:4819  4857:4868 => -1.80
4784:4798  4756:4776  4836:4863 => -1.13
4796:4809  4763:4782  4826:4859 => -0.65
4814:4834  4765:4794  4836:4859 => -1.51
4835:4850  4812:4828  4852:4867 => 0.13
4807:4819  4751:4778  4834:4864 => -1.35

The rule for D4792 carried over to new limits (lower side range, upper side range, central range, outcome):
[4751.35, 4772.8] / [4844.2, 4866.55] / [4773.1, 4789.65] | -1.61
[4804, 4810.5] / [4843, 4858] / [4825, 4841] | 0.93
